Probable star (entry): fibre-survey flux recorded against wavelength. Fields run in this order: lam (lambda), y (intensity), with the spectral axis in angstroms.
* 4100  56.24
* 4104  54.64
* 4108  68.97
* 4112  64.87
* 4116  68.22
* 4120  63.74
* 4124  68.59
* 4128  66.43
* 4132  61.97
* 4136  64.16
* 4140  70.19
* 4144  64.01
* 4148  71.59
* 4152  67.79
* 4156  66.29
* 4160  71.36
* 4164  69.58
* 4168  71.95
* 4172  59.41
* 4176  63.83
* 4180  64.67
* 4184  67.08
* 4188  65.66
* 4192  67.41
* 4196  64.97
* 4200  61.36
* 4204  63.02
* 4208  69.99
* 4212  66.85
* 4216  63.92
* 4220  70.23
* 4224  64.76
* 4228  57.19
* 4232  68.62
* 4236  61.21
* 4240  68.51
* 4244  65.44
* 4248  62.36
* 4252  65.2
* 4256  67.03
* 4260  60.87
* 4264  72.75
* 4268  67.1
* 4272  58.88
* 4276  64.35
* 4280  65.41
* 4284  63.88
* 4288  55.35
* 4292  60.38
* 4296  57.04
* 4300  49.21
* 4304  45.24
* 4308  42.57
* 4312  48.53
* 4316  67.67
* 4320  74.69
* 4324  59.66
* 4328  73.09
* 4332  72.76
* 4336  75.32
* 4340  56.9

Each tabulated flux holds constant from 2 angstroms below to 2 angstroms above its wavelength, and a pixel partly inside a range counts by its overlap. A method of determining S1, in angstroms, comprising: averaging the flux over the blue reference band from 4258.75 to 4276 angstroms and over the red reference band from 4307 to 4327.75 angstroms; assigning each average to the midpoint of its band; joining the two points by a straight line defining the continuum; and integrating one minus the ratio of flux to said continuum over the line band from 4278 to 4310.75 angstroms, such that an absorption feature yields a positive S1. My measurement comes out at 4.2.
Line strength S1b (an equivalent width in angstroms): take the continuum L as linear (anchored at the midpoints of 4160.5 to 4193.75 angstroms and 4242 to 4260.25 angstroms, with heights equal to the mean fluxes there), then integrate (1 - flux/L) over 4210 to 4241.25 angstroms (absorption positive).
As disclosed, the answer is 0.0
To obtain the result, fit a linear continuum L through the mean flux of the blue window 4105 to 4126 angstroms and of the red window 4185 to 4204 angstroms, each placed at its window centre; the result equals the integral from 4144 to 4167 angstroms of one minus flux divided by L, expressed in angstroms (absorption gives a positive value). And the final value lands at -1.2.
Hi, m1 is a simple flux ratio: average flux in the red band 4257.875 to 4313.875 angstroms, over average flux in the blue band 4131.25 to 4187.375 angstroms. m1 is 0.9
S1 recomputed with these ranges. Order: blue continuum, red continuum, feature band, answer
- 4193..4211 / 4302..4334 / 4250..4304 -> 0.6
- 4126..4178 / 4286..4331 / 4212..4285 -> -4.3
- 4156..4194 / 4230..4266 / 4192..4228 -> 0.6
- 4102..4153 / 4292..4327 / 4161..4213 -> -2.7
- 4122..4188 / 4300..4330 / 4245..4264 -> -1.1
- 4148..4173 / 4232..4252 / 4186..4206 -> 0.7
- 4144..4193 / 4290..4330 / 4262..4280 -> -1.6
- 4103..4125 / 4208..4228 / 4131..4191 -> -1.2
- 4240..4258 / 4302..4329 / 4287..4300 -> 0.9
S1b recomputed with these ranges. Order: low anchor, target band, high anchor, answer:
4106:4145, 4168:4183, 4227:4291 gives 0.3 angstroms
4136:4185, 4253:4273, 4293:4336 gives -1.1 angstroms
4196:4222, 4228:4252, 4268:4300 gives -0.4 angstroms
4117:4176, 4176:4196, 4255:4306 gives -0.3 angstroms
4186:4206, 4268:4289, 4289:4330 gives -1.0 angstroms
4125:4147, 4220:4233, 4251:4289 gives 0.1 angstroms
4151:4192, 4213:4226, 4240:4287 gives -0.1 angstroms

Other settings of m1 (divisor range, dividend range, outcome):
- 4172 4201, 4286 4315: 0.80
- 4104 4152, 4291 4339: 0.91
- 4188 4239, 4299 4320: 0.81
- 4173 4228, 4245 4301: 0.96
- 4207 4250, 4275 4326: 0.89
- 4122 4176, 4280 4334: 0.89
